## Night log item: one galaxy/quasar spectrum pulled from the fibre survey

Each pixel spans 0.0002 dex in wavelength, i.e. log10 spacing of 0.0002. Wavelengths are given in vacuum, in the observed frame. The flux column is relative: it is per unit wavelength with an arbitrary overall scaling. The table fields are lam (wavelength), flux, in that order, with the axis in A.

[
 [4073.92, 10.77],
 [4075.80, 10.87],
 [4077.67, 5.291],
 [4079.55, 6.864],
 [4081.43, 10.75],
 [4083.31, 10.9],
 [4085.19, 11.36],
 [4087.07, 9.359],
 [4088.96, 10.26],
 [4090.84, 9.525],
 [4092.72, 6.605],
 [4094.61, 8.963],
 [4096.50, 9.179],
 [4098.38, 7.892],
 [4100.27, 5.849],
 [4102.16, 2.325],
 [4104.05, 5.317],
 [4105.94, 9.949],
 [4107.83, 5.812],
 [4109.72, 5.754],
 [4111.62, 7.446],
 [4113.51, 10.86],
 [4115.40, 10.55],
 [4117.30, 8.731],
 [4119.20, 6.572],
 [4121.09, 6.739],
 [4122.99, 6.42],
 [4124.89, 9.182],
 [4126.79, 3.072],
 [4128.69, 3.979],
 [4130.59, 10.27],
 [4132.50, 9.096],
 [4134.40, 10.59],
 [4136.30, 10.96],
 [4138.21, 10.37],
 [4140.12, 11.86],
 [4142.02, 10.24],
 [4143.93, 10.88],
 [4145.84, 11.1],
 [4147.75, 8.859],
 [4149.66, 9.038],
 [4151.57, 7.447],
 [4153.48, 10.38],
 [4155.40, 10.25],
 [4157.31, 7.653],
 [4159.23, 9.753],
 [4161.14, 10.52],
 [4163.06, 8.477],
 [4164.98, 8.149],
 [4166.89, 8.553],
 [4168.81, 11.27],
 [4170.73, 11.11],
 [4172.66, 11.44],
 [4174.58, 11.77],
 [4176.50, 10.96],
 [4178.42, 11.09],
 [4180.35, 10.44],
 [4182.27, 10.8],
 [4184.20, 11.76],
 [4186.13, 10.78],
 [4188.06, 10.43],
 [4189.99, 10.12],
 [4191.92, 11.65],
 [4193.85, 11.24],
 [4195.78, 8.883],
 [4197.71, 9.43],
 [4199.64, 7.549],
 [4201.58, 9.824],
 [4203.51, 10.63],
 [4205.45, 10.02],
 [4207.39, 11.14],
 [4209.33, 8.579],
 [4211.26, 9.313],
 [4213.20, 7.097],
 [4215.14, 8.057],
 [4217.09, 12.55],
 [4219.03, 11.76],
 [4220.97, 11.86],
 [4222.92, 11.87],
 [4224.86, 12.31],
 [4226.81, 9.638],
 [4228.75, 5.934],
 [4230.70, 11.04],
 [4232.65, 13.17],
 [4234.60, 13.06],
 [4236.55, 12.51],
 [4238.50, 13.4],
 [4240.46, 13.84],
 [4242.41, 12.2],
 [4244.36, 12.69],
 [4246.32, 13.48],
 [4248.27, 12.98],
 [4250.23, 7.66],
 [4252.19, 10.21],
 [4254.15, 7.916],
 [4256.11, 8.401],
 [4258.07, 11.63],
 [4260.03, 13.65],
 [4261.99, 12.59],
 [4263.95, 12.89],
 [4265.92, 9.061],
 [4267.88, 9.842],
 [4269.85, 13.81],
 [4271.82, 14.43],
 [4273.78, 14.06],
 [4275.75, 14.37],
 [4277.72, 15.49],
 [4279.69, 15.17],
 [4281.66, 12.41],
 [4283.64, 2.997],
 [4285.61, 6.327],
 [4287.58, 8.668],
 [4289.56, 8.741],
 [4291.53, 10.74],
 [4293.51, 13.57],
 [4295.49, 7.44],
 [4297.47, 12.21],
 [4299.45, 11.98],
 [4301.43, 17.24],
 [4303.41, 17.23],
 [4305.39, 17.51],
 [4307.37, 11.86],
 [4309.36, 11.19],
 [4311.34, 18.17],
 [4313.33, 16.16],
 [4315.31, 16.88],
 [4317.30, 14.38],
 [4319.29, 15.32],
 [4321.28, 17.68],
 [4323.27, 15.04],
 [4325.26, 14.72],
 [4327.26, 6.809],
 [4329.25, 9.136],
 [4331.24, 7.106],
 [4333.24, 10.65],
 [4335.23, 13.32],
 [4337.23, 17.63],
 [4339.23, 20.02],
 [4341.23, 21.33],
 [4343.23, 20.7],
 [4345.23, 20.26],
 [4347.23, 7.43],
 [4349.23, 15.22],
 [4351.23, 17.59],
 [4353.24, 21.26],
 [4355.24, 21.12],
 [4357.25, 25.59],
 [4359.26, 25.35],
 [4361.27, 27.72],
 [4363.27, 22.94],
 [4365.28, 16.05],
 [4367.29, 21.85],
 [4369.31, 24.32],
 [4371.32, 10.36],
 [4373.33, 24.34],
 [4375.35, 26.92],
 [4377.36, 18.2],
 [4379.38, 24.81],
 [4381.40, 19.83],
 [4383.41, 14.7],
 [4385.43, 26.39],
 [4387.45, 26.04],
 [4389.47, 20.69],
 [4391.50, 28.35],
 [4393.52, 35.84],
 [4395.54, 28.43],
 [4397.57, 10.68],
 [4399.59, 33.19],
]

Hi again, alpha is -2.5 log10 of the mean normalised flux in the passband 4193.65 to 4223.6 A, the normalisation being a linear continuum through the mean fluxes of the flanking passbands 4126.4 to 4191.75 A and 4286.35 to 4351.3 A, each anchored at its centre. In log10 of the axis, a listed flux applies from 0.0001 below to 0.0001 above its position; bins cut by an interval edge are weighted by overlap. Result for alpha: 0.13 mag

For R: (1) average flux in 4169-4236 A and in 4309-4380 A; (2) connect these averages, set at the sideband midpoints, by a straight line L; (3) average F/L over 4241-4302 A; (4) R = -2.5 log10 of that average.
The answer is 0.218 mag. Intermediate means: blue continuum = 10.5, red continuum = 17.7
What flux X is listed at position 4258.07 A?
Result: 11.63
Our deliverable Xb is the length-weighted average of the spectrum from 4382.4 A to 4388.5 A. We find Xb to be 22.4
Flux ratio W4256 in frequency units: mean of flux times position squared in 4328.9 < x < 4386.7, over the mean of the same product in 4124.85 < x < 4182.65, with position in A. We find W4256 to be 2.2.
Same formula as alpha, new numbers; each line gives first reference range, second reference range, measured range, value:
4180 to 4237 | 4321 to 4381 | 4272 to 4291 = 0.28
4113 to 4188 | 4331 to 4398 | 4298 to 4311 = 0.20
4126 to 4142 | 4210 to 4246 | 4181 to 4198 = -0.03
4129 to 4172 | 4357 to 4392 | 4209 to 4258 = 0.30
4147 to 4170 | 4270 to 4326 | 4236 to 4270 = 0.04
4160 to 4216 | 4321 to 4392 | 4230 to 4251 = 0.03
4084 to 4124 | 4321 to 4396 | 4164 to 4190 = 0.06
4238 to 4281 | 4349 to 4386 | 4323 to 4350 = 0.30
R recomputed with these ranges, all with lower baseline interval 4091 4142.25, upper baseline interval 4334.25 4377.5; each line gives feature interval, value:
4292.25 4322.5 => 0.206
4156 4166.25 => 0.140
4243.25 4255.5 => 0.332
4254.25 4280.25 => 0.238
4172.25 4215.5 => 0.160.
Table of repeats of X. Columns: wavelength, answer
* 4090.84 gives 9.525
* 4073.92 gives 10.77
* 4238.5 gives 13.4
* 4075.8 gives 10.87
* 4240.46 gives 13.84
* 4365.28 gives 16.05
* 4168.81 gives 11.27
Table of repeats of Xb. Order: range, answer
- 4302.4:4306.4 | 17.4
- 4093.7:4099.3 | 8.68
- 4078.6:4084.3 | 9.51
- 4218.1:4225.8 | 12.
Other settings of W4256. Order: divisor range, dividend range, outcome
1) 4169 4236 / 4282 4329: 1.27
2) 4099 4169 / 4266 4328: 1.65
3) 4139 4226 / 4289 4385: 1.77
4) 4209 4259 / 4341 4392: 2.05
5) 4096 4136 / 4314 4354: 2.25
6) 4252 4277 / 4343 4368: 1.78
